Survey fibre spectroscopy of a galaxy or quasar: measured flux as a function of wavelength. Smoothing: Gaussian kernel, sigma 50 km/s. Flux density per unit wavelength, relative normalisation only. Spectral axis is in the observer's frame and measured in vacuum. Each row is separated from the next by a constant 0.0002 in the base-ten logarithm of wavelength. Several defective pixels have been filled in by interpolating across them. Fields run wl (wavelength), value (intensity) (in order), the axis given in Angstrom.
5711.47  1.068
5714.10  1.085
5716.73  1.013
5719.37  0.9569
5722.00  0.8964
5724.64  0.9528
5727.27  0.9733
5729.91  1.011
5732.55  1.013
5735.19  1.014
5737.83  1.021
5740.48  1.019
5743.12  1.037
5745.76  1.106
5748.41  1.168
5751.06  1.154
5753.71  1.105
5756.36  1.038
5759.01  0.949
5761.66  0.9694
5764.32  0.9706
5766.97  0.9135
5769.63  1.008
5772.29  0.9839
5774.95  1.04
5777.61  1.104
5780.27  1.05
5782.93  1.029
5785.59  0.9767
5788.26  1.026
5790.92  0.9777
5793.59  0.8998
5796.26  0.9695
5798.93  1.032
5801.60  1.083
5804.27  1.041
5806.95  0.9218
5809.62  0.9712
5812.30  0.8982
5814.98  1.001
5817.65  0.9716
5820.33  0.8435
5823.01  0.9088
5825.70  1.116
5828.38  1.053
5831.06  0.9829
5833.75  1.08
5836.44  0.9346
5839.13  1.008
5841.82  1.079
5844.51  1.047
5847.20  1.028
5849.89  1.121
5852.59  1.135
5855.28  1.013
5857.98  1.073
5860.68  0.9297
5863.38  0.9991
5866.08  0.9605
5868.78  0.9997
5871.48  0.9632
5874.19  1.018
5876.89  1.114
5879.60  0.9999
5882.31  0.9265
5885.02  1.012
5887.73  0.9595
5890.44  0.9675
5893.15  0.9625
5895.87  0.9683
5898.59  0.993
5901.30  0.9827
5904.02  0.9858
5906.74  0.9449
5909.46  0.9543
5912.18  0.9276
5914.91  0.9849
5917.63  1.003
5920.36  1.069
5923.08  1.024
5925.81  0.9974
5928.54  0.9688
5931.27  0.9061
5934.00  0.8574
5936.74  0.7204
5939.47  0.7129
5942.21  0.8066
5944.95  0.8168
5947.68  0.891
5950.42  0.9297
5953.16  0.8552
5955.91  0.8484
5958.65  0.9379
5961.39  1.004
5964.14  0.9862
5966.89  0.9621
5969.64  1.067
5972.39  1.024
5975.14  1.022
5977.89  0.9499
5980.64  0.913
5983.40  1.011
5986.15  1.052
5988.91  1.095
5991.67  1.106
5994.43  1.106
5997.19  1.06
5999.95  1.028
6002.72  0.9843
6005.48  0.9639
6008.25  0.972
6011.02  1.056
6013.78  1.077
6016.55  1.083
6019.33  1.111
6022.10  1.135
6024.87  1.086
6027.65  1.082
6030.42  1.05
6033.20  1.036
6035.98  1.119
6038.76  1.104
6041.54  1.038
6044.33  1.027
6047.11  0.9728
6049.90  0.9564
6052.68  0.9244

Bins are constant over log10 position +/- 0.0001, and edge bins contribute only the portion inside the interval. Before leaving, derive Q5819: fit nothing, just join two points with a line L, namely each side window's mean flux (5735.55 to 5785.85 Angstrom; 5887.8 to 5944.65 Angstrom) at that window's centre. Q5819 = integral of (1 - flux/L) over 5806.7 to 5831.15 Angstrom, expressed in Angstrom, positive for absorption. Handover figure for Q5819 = 0.7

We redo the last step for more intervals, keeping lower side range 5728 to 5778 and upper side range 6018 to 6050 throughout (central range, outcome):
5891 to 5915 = 1.9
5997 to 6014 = 0.8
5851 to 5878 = 0.6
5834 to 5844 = 0.2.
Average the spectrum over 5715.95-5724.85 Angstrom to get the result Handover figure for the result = 0.951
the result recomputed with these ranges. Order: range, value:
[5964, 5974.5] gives 1.01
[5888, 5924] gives 0.981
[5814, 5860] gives 1.02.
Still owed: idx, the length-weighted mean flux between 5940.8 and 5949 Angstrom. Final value 0.837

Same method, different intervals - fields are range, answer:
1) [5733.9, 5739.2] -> 1.02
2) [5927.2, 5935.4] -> 0.91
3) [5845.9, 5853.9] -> 1.09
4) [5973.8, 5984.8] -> 0.975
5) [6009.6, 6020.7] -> 1.08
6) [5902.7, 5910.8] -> 0.962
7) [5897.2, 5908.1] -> 0.977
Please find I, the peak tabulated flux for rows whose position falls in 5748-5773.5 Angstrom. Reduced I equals 1.168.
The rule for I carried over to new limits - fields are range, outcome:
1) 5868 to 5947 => 1.114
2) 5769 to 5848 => 1.116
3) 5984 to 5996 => 1.106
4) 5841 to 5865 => 1.135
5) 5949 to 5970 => 1.067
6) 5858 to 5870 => 0.9997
